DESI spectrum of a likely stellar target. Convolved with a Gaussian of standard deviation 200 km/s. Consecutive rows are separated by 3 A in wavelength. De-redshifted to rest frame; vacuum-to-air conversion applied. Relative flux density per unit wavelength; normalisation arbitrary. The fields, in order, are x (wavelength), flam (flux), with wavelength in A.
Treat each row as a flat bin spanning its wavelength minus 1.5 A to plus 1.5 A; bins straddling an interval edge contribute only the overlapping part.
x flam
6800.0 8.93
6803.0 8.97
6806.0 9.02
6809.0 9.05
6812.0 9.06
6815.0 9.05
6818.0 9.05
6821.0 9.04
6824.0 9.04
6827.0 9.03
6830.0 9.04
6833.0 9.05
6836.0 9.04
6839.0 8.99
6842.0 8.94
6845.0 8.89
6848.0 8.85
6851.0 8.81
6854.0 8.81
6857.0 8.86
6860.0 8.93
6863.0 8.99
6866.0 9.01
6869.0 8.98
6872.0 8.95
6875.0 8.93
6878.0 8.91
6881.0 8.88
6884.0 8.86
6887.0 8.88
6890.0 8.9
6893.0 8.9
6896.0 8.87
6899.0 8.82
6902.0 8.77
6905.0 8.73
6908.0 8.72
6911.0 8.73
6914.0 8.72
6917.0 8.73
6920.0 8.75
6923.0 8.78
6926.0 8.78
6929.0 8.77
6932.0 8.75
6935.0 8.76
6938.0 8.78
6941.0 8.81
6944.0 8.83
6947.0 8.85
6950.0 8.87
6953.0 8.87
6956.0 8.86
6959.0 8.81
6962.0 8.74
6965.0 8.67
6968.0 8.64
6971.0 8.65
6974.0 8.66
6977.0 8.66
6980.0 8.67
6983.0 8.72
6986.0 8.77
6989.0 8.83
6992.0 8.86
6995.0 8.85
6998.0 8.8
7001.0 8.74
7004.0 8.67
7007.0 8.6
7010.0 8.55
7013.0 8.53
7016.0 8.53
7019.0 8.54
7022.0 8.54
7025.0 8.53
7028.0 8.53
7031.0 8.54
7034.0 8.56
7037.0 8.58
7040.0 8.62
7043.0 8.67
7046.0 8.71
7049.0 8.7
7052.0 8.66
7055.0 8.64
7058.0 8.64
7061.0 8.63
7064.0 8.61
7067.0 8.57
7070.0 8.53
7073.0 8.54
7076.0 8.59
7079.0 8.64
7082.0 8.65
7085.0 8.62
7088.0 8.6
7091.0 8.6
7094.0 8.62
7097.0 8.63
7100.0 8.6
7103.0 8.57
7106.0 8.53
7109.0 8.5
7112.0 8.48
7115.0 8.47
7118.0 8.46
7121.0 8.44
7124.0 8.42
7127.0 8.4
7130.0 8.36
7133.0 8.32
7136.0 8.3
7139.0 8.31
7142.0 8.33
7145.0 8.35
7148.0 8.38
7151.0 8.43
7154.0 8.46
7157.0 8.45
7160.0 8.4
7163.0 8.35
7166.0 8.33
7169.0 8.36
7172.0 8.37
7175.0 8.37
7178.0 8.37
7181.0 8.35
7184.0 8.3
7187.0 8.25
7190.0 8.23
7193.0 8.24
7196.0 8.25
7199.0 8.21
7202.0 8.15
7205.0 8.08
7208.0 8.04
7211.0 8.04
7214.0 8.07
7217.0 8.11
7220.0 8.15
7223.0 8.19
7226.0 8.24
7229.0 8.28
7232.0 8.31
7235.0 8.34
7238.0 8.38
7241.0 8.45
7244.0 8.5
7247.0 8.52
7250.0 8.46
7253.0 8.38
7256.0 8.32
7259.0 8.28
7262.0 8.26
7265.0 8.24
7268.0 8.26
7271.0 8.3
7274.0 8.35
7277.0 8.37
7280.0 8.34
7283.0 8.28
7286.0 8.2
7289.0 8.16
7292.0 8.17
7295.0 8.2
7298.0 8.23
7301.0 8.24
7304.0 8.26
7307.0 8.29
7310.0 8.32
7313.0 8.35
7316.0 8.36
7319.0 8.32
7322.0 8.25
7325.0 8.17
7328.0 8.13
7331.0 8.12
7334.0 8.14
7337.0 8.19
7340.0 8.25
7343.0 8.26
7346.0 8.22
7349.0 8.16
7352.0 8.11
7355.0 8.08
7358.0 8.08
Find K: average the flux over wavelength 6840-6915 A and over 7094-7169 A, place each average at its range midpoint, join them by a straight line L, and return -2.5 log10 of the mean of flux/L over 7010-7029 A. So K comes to 0.01 mag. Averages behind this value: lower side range 8.87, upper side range 8.43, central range 8.53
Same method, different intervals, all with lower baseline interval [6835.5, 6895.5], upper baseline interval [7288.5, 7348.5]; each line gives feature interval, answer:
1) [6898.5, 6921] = 0.01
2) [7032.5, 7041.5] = 0.01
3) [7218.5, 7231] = 0.02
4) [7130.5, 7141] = 0.02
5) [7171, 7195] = 0.02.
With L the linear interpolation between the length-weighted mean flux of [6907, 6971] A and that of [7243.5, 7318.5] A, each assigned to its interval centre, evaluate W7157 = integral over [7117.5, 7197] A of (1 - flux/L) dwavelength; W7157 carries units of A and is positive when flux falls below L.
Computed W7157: 1.1 A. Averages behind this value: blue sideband 8.77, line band 8.35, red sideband 8.3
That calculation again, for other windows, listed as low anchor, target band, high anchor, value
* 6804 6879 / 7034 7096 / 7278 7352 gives 0.03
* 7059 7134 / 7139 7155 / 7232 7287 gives 0.18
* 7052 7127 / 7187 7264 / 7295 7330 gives 1.10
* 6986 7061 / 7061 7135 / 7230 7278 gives 0.17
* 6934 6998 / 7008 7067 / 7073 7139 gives 0.29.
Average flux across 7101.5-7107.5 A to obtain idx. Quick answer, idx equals 8.55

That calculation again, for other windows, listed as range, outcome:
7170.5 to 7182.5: 8.37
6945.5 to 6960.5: 8.85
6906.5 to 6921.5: 8.73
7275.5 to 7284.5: 8.33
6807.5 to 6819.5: 9.05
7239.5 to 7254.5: 8.46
